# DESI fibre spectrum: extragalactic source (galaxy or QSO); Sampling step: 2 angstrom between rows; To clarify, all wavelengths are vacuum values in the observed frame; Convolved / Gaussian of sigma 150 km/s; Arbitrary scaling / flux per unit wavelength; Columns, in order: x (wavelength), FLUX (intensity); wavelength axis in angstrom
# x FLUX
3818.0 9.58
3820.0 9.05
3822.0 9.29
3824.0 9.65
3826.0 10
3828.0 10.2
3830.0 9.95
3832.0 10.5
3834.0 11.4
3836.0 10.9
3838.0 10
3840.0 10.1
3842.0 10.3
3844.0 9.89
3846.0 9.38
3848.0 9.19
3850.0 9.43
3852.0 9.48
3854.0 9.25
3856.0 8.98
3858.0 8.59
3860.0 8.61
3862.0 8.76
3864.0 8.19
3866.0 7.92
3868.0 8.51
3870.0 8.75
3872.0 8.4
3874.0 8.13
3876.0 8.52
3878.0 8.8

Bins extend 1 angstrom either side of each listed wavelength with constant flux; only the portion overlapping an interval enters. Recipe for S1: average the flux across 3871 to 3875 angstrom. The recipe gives 8.27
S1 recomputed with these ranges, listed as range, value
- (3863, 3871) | 8.34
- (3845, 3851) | 9.33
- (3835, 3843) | 10.3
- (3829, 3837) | 10.7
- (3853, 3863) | 8.84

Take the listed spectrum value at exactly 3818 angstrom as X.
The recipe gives 9.58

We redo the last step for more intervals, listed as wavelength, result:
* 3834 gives 11.4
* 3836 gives 10.9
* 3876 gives 8.52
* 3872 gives 8.4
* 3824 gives 9.65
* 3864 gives 8.19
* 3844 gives 9.89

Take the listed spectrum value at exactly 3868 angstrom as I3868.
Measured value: 8.51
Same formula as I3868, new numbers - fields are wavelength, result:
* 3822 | 9.29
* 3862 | 8.76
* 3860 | 8.61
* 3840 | 10.1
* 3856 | 8.98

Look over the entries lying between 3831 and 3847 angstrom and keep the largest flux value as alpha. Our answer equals 11.4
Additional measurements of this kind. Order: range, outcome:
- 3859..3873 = 8.76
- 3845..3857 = 9.48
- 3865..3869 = 8.51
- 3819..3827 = 10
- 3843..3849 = 9.89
